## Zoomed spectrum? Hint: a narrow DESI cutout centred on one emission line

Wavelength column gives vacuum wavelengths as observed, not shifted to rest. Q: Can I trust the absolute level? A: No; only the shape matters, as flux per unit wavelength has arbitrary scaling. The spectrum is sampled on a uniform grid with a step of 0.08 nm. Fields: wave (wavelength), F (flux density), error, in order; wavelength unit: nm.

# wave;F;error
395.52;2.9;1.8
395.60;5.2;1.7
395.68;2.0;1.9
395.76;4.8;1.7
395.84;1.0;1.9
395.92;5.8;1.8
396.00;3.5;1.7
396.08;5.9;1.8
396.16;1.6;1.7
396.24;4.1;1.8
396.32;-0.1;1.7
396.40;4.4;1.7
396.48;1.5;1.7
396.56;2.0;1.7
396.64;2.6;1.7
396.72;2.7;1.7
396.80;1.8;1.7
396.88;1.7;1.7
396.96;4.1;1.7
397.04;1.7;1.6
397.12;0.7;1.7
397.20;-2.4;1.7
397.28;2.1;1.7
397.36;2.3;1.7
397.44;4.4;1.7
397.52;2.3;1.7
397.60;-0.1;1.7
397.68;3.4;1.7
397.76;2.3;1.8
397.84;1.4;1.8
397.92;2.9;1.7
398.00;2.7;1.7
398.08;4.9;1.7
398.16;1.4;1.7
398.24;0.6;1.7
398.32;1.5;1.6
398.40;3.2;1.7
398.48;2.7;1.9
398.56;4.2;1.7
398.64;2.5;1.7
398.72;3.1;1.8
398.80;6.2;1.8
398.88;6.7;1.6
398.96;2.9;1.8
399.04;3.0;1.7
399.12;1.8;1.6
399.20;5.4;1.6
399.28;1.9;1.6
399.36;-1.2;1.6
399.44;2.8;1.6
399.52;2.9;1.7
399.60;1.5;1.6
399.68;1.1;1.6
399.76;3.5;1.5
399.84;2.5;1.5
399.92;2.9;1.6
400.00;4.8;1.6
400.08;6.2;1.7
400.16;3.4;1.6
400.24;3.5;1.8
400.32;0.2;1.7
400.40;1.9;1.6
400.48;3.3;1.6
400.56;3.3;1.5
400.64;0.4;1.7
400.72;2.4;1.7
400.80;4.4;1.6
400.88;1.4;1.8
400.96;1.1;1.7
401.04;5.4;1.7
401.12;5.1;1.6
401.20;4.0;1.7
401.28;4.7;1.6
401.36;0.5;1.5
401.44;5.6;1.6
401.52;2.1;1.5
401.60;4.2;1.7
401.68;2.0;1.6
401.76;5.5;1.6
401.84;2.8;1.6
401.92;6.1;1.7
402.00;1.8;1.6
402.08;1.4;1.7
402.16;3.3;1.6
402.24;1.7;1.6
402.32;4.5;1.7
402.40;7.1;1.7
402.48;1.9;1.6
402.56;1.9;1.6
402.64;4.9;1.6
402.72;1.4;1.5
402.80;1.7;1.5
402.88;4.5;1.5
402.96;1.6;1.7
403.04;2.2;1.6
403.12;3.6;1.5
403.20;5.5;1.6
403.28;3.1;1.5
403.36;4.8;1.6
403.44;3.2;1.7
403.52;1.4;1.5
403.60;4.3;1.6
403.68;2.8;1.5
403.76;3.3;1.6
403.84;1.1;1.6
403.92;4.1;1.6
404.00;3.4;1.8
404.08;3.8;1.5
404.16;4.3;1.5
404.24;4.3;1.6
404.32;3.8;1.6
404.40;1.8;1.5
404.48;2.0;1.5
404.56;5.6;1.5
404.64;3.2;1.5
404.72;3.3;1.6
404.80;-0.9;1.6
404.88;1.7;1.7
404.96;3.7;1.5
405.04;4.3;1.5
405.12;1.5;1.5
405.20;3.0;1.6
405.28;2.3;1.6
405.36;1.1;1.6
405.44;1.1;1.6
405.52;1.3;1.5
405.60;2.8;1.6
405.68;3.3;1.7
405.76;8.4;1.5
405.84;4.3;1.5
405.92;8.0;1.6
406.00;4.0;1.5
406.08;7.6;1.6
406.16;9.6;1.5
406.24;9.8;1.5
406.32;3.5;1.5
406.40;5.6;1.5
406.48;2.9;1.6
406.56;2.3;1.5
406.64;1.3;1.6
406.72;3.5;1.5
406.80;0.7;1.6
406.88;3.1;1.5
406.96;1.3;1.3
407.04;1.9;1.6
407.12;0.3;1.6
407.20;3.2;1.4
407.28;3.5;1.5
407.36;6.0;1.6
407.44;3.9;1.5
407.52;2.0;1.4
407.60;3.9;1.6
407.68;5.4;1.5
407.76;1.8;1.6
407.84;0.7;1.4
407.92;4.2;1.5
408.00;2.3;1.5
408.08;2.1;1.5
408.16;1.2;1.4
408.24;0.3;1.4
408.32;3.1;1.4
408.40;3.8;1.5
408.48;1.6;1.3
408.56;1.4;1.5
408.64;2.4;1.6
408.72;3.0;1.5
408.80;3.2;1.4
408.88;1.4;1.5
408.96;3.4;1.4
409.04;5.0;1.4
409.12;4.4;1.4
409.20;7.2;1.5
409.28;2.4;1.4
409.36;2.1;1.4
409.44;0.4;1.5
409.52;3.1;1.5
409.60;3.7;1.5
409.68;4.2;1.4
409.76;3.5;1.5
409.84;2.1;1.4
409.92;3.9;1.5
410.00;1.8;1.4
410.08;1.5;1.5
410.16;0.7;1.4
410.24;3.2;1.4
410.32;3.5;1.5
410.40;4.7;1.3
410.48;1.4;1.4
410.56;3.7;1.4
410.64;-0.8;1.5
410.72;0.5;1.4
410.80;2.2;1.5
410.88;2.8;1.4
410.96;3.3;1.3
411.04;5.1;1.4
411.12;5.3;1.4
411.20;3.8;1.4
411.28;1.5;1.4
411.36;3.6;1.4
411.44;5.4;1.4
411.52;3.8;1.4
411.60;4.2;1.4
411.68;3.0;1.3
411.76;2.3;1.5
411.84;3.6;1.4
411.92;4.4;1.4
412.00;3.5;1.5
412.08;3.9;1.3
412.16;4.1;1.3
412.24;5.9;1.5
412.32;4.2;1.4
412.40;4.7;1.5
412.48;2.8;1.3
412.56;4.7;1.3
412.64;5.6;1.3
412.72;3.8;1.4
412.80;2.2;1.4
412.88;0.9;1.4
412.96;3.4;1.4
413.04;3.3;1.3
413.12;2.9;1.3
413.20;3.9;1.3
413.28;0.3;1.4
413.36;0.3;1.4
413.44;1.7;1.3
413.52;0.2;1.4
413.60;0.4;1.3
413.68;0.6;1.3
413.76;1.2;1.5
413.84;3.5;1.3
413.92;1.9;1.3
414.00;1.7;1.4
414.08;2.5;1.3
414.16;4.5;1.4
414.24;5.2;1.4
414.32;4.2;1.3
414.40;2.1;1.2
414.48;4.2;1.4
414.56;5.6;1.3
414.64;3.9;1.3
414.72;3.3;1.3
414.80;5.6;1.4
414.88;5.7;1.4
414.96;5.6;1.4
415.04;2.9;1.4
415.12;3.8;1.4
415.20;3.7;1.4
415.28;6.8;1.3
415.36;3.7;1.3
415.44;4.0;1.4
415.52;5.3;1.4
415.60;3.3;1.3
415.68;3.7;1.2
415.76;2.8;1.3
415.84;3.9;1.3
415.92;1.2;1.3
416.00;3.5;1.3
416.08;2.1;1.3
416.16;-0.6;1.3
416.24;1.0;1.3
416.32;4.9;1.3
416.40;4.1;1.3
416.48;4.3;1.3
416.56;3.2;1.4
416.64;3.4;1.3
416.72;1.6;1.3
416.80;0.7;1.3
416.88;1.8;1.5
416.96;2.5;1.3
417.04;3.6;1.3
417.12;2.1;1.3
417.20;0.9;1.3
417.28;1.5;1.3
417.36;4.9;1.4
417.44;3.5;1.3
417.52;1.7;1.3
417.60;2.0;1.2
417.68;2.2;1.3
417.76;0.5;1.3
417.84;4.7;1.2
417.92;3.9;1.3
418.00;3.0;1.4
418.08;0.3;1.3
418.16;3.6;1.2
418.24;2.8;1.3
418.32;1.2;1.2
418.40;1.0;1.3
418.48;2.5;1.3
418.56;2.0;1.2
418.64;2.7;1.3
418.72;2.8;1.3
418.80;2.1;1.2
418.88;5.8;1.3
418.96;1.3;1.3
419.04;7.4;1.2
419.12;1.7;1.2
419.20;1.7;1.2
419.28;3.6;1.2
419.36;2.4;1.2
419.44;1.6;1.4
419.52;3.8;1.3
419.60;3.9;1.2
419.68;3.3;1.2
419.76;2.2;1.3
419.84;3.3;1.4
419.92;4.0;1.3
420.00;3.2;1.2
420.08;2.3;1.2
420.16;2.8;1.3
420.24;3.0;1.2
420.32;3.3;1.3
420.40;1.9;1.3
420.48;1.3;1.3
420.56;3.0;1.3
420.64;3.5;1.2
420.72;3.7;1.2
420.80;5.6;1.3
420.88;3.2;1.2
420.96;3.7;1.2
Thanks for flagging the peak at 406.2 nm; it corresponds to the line [O II]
